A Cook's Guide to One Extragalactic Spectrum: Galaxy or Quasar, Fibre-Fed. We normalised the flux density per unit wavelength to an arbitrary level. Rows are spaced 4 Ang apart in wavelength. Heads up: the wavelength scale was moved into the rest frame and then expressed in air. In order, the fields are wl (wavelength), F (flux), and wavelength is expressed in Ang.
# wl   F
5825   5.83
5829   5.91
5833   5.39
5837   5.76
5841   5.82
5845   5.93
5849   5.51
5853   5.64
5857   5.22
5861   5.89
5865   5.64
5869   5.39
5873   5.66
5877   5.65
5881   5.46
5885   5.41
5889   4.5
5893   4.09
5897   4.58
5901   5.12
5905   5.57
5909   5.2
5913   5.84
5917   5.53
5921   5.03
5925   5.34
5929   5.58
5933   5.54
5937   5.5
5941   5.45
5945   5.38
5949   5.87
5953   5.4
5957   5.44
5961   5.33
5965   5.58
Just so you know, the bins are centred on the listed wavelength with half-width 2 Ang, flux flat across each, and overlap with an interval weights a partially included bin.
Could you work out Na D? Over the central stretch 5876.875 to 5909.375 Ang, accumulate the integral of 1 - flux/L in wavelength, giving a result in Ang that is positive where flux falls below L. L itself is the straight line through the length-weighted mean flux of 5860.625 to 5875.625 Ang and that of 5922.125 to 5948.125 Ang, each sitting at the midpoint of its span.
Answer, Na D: 3.1 Ang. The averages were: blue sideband 5.62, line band 5.02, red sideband 5.47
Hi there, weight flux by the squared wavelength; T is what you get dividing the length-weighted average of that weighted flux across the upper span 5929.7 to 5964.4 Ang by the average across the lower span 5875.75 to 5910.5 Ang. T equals 1.11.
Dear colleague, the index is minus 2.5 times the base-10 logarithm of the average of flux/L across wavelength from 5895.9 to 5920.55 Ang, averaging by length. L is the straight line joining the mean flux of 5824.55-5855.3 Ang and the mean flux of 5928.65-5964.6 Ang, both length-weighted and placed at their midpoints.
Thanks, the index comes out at 0.05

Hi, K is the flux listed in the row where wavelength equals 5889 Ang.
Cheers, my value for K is 4.5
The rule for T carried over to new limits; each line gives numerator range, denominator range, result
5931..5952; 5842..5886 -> 1.02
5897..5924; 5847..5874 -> 0.97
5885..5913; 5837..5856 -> 0.88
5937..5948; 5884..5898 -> 1.21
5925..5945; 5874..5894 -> 1.09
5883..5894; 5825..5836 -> 0.85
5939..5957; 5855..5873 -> 1.02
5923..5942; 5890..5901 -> 1.24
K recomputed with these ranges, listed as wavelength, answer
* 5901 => 5.12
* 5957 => 5.44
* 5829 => 5.91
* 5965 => 5.58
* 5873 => 5.66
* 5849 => 5.51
